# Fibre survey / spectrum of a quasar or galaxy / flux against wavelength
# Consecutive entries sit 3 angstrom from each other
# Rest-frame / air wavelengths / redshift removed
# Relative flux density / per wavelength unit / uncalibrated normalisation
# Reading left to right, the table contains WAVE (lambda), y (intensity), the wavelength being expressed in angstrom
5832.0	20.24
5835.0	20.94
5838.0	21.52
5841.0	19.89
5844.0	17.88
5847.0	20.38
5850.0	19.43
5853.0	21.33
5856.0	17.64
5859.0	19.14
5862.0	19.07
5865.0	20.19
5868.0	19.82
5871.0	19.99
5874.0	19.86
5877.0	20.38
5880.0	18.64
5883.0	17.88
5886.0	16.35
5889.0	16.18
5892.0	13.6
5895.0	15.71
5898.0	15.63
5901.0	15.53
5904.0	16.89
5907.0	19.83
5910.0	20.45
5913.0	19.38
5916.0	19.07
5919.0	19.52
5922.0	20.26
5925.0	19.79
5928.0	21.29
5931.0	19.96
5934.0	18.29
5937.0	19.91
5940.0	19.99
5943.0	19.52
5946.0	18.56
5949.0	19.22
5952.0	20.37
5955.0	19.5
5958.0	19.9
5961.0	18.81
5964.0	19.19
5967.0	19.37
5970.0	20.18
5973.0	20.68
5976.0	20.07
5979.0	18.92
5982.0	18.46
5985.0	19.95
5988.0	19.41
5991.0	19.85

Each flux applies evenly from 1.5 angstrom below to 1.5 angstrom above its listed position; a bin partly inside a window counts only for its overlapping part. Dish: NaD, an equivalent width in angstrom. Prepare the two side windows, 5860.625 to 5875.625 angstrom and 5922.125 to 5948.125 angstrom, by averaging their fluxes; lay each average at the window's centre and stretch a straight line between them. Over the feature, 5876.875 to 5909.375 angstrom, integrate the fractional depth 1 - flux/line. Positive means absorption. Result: 4.7 angstrom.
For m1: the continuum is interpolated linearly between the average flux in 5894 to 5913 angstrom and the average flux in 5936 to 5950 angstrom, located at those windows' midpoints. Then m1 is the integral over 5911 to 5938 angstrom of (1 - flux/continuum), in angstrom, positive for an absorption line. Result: -1.73 angstrom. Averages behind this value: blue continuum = 17.5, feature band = 19.7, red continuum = 19.4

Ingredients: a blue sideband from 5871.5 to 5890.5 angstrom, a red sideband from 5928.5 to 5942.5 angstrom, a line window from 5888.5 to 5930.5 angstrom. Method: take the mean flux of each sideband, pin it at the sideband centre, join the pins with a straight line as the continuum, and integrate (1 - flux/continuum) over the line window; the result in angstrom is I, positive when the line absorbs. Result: 1.93 angstrom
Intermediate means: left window 18.3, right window 19.7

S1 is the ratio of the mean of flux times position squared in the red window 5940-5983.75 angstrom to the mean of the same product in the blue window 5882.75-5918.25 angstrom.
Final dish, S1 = 1.2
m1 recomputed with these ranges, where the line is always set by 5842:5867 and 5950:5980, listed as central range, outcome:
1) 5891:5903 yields 2.62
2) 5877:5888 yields 0.87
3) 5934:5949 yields 0.22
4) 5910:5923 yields -0.04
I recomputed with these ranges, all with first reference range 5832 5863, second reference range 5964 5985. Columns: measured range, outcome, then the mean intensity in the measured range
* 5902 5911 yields 0.4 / 18.8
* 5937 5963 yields 0.2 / 19.5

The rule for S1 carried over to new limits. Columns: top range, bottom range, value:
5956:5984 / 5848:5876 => 1.03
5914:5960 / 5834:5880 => 1.02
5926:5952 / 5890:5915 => 1.16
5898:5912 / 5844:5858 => 0.94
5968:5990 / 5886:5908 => 1.25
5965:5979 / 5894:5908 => 1.23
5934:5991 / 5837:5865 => 1.04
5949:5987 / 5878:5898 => 1.23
